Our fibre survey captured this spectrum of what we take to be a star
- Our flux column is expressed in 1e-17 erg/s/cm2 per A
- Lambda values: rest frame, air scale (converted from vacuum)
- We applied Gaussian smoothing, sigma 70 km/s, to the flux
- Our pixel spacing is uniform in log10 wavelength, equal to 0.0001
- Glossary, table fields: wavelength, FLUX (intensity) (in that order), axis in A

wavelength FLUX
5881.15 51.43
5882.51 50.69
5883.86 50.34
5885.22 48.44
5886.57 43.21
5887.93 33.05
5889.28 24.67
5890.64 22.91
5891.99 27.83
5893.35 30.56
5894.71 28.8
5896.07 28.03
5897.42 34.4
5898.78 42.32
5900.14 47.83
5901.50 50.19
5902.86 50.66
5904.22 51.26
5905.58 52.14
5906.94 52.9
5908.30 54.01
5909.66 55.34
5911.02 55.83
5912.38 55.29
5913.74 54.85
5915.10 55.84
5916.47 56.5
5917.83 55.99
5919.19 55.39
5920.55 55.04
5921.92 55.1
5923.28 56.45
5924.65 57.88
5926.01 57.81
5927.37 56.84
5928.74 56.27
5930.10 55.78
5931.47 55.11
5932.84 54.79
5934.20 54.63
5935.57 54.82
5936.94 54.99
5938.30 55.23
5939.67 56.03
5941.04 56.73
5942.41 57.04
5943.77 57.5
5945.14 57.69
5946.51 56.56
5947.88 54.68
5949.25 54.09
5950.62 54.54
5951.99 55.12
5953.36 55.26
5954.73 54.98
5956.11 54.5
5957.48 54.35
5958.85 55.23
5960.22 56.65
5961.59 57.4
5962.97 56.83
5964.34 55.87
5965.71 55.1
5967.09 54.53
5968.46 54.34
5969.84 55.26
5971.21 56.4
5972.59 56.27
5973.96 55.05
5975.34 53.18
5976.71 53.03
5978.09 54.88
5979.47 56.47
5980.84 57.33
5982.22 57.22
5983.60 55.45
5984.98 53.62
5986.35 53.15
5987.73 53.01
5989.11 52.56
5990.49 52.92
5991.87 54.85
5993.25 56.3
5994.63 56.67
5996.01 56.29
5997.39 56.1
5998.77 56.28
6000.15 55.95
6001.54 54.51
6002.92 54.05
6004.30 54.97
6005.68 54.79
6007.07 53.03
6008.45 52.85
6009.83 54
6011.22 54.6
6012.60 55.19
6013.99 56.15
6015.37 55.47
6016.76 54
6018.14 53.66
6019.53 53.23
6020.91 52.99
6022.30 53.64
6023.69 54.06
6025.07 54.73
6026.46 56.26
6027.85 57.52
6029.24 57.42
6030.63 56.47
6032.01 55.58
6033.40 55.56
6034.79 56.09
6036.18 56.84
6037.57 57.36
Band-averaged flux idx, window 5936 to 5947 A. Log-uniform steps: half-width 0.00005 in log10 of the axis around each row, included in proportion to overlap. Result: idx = 56.5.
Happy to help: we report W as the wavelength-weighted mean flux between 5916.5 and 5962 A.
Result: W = 55.8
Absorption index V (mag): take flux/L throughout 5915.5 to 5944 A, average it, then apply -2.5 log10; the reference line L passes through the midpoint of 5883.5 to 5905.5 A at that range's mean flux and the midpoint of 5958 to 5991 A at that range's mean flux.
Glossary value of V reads -0.22 mag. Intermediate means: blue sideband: 38.6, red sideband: 55.1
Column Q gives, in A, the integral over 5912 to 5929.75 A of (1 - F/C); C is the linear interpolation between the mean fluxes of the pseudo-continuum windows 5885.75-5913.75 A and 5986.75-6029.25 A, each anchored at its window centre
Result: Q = -4.5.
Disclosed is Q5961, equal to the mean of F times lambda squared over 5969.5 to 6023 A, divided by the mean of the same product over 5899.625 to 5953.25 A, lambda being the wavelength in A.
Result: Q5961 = 1.0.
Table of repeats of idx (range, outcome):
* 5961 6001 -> 55.2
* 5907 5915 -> 55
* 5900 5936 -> 54.7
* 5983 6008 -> 54.7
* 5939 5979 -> 55.5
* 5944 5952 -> 55.6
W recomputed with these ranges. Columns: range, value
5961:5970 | 55.6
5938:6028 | 55.1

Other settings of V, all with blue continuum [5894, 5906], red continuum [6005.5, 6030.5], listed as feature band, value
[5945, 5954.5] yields -0.16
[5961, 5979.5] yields -0.11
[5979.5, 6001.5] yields -0.07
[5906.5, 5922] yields -0.24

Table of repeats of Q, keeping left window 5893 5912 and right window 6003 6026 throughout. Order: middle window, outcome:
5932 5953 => -3.0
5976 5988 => -0.7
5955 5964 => -1.0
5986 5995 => -0.3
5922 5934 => -2.2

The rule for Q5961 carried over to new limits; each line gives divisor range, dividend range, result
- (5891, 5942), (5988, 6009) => 1.10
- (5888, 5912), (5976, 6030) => 1.36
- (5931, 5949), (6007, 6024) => 0.99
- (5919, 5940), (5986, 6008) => 1.00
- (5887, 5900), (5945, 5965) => 1.81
